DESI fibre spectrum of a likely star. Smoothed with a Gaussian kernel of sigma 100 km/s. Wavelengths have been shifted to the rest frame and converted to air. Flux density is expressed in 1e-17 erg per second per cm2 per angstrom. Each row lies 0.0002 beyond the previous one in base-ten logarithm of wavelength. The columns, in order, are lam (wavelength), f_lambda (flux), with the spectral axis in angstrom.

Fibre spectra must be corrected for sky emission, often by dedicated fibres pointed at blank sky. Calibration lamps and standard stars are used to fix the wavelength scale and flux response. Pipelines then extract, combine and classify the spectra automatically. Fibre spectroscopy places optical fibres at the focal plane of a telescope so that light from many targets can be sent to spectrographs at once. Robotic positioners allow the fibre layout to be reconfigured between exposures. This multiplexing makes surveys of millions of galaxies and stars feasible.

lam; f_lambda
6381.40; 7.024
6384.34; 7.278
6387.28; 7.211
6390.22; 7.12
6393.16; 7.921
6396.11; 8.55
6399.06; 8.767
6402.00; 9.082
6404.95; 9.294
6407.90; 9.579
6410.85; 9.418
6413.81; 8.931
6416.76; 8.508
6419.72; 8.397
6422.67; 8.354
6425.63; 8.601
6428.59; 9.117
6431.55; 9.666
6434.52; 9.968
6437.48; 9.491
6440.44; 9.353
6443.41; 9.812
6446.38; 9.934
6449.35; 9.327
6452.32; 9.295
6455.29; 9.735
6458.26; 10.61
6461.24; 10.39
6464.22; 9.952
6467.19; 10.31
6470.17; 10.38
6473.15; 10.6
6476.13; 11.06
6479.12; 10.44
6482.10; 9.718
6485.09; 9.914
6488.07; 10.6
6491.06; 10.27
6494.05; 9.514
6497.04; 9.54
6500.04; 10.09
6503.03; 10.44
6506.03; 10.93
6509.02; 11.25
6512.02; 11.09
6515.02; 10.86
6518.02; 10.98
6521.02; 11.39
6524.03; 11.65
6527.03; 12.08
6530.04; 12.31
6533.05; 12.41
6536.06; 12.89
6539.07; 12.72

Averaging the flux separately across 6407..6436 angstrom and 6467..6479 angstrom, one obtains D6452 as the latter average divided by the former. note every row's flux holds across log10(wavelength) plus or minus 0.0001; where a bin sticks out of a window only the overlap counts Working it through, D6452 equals 1.17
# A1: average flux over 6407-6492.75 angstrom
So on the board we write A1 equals 9.72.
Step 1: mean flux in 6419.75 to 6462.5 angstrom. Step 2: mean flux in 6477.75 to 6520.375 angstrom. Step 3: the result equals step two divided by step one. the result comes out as 1.10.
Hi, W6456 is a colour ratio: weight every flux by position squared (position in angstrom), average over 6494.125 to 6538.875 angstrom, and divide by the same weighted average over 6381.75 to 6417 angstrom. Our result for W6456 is 1.39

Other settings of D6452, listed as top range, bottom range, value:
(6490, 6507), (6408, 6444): 1.11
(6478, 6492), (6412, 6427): 1.19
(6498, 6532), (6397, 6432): 1.25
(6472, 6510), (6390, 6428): 1.18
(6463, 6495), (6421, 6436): 1.12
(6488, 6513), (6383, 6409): 1.25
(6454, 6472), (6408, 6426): 1.17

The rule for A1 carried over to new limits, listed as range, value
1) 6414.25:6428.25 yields 8.56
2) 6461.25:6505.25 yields 10.2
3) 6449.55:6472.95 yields 10.1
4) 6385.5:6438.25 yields 8.76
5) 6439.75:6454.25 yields 9.56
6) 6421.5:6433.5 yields 8.98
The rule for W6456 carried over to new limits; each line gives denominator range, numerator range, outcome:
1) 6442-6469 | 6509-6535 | 1.19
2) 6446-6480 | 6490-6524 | 1.06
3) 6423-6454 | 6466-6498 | 1.10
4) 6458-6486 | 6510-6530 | 1.12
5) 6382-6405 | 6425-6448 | 1.20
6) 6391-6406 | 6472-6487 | 1.23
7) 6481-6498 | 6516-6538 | 1.22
